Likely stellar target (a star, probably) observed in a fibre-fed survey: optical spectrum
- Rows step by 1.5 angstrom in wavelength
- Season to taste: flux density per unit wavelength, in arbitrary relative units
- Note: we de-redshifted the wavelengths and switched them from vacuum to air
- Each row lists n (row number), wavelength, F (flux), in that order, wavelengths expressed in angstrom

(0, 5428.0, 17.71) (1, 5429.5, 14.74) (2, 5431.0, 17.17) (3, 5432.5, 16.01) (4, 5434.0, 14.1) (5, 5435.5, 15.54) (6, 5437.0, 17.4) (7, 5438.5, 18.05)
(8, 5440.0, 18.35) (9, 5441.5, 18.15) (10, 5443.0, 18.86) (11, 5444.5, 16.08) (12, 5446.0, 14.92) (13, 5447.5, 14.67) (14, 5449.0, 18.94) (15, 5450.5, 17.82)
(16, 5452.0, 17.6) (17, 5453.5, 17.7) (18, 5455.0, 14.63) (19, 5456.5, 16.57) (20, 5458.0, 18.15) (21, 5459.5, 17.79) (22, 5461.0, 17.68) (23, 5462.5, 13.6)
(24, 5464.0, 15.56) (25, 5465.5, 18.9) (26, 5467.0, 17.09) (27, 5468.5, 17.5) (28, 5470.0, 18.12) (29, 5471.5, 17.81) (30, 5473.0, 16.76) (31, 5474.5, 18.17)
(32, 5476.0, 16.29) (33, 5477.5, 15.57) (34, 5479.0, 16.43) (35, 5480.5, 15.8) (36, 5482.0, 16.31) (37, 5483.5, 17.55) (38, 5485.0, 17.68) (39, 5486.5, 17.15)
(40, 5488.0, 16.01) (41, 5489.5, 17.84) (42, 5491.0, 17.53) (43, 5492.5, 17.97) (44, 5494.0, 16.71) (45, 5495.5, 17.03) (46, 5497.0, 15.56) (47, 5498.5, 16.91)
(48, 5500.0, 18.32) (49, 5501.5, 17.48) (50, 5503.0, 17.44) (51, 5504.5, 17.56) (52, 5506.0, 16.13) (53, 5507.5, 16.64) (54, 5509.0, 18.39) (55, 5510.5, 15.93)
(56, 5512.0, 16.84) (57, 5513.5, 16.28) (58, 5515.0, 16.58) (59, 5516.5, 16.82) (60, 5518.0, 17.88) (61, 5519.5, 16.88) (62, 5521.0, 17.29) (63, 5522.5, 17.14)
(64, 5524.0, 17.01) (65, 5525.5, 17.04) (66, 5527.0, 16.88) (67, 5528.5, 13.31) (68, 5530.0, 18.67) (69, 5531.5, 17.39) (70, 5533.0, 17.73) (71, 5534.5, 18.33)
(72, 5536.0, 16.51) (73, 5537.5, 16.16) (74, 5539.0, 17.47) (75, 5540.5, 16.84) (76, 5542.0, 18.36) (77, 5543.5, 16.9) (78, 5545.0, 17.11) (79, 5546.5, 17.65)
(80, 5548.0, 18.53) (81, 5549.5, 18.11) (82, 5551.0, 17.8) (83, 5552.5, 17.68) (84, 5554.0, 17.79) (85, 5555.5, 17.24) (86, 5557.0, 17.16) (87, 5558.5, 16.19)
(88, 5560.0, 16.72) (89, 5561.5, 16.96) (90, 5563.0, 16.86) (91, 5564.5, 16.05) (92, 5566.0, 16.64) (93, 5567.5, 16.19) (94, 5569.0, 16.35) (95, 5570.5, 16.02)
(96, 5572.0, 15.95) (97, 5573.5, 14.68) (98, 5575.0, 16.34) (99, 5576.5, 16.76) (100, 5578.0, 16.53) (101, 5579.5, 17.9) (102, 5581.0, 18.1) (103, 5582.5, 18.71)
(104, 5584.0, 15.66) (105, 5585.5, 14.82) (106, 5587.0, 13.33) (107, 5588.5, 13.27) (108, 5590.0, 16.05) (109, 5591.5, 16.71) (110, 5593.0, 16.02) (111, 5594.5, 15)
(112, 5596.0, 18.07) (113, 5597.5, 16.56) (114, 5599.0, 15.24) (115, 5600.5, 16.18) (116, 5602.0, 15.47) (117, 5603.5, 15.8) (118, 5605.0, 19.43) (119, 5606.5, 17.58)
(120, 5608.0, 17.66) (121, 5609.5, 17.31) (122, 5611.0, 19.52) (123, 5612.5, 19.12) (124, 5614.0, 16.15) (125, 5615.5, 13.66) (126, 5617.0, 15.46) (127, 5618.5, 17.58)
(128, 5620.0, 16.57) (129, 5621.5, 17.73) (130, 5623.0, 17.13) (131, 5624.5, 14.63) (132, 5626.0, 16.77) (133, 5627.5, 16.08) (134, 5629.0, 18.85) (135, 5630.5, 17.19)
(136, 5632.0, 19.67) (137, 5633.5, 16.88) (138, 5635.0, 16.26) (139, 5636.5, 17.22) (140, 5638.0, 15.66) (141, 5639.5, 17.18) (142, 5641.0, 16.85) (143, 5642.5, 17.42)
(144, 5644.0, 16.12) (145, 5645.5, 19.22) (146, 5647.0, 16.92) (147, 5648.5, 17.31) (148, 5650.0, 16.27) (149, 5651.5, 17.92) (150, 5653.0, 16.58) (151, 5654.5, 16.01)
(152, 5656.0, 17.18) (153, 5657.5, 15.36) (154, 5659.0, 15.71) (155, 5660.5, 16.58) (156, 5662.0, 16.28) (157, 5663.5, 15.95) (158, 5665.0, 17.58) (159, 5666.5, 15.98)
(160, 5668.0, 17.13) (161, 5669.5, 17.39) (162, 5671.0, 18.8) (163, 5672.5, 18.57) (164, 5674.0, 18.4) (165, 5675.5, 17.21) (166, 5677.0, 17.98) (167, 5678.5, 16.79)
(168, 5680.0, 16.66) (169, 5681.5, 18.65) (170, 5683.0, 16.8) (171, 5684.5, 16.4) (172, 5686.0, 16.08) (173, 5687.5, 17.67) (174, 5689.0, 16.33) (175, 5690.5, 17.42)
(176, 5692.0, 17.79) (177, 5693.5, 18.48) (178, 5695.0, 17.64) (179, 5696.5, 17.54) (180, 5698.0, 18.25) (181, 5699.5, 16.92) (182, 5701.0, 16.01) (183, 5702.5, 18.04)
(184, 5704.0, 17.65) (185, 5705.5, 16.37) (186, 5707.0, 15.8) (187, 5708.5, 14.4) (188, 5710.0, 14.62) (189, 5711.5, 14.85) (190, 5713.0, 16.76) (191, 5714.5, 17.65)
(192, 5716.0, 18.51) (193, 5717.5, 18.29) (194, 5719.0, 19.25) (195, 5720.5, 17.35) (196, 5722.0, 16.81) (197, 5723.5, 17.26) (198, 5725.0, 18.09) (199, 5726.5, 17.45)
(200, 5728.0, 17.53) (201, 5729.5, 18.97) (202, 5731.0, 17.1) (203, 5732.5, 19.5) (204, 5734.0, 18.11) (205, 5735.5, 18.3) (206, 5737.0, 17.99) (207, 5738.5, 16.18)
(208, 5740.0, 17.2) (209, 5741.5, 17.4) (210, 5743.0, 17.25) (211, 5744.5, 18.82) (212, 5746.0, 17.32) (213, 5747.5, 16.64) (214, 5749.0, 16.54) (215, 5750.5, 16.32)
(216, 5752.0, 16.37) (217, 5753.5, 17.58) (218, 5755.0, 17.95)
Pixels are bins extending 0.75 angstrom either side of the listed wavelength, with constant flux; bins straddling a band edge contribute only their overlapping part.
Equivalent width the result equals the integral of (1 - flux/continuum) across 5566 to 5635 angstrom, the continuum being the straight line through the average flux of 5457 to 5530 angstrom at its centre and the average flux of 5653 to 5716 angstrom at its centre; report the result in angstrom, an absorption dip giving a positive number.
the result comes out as 1.4 angstrom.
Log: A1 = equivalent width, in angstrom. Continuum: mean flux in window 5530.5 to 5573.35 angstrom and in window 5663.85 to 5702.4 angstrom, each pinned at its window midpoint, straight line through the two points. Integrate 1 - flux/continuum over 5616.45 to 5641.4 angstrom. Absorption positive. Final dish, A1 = 0.5 angstrom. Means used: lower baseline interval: 17.1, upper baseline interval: 17.4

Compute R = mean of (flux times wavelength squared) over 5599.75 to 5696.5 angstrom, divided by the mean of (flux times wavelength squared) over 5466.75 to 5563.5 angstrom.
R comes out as 1.0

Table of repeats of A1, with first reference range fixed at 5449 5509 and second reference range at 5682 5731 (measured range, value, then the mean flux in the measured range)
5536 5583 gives 0.2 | 17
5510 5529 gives 0.5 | 16.7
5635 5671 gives 0.7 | 16.8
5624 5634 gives -0.1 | 17.2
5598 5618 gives 0.3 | 16.8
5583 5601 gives 1.6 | 15.6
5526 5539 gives 0.1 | 16.9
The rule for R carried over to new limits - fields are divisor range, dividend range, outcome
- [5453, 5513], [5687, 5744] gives 1.11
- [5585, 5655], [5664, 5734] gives 1.07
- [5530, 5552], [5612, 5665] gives 0.99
